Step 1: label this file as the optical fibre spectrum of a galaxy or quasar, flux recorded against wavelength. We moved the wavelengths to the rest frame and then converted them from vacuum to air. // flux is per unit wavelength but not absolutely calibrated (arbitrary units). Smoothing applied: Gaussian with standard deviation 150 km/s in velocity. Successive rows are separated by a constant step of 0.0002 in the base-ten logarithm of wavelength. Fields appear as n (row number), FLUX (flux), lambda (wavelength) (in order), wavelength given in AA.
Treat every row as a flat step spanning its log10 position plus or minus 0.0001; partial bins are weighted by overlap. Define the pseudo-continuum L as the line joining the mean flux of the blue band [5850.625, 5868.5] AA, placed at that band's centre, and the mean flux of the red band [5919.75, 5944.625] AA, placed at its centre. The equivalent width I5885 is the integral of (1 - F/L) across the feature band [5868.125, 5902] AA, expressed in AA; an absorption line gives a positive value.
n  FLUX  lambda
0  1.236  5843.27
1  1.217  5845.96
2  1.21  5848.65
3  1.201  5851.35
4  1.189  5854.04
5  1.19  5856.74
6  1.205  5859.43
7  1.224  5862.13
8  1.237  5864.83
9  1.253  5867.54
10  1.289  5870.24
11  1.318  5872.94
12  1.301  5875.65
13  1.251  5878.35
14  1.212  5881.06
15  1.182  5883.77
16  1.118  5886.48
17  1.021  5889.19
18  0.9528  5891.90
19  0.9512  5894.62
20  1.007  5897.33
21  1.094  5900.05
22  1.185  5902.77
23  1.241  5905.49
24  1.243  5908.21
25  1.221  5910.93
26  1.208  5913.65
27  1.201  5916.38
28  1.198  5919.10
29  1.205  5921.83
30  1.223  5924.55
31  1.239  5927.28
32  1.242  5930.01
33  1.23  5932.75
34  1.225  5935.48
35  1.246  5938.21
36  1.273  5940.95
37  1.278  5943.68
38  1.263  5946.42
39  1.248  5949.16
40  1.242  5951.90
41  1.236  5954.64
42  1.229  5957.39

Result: 2.2 AA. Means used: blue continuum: 1.21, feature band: 1.14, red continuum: 1.24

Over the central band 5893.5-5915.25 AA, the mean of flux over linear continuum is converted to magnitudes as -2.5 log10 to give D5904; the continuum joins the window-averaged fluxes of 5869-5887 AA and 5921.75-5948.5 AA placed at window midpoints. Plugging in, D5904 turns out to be 0.09 mag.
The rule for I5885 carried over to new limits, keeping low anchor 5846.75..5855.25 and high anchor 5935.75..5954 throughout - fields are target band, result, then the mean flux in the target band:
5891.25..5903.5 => 1.9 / 1.03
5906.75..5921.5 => 0.3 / 1.21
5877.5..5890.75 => 0.8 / 1.15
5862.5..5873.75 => -0.5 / 1.27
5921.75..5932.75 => 0.1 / 1.23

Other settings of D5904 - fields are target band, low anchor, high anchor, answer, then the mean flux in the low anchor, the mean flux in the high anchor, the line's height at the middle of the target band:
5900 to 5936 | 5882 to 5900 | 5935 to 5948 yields -0.05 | 1.05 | 1.26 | 1.16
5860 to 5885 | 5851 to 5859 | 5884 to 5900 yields -0.12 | 1.2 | 1.03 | 1.12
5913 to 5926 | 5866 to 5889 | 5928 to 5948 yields 0.03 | 1.23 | 1.25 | 1.24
